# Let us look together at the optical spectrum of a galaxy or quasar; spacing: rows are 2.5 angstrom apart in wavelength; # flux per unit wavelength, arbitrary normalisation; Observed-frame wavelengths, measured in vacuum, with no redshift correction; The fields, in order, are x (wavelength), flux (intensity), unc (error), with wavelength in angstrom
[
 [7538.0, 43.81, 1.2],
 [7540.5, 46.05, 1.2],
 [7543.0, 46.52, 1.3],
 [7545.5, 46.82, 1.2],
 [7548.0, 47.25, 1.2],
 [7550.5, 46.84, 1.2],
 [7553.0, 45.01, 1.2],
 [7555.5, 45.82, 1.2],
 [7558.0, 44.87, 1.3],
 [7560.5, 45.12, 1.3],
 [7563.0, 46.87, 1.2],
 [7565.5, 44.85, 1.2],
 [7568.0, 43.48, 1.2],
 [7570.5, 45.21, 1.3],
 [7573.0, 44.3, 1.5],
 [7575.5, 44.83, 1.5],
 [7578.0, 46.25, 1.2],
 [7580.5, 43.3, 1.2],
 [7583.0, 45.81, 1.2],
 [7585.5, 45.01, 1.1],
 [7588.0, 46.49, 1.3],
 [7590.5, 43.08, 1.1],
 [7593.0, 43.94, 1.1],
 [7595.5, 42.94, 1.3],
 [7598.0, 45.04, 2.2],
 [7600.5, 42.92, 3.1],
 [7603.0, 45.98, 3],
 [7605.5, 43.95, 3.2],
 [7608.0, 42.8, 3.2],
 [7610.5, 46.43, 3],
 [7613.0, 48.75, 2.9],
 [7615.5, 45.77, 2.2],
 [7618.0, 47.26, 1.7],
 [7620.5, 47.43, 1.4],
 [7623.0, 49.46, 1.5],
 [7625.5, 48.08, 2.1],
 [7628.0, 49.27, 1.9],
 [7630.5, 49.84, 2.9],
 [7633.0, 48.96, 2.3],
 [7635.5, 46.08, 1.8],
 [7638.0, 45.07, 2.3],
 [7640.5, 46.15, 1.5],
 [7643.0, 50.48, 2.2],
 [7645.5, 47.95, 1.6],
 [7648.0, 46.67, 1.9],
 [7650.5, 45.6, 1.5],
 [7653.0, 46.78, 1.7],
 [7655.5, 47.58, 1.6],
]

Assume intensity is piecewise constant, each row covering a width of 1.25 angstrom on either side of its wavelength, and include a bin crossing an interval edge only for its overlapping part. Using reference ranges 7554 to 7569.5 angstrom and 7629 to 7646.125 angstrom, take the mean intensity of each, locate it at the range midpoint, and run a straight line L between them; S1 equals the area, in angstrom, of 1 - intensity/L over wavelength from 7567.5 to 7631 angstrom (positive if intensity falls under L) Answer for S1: 1.1 angstrom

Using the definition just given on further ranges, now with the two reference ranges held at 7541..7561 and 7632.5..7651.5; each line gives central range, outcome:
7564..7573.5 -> 0.35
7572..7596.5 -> 0.96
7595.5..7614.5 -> 0.68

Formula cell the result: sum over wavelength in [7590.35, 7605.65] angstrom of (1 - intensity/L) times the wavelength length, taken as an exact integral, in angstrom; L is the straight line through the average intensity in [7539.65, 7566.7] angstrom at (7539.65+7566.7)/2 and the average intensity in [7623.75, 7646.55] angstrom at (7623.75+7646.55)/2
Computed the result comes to 1.0 angstrom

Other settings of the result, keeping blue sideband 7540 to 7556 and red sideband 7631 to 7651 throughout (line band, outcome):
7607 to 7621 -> 0.2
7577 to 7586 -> 0.3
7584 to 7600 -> 0.8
